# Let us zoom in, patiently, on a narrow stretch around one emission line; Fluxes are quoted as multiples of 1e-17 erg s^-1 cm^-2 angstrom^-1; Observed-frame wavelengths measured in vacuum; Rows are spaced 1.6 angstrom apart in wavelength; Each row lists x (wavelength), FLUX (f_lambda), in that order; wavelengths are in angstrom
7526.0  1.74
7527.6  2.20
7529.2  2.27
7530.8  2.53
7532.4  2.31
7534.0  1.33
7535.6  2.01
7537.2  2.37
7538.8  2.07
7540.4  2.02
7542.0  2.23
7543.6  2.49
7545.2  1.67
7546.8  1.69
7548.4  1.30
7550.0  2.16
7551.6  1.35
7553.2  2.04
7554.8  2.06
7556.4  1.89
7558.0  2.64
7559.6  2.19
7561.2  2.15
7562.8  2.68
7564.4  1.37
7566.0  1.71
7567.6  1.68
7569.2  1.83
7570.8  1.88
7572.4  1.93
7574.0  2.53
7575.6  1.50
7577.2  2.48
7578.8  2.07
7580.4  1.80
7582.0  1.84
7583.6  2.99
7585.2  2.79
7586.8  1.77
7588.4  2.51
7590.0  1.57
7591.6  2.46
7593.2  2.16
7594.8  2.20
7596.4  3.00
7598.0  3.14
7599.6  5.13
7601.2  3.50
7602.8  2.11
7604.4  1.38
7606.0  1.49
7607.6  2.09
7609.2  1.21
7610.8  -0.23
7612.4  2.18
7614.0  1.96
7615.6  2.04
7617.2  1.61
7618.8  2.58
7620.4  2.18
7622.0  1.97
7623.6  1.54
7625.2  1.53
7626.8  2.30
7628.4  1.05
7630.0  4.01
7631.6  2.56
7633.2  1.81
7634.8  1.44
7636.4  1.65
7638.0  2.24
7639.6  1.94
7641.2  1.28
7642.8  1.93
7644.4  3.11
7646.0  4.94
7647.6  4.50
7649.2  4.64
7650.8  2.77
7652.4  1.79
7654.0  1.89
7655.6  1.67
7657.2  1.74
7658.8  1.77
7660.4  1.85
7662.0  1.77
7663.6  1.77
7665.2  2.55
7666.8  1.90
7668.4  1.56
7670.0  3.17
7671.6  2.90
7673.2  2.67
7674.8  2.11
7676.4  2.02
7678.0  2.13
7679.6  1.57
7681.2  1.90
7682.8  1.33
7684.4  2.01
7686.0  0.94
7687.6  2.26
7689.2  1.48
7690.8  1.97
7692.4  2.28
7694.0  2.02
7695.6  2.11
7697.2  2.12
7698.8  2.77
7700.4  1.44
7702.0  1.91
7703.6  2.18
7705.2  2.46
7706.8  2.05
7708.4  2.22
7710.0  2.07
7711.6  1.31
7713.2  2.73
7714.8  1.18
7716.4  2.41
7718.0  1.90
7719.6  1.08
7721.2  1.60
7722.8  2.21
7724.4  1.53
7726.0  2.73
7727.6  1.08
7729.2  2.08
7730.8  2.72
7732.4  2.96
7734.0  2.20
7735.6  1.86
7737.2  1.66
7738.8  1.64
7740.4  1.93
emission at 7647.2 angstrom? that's Halpha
